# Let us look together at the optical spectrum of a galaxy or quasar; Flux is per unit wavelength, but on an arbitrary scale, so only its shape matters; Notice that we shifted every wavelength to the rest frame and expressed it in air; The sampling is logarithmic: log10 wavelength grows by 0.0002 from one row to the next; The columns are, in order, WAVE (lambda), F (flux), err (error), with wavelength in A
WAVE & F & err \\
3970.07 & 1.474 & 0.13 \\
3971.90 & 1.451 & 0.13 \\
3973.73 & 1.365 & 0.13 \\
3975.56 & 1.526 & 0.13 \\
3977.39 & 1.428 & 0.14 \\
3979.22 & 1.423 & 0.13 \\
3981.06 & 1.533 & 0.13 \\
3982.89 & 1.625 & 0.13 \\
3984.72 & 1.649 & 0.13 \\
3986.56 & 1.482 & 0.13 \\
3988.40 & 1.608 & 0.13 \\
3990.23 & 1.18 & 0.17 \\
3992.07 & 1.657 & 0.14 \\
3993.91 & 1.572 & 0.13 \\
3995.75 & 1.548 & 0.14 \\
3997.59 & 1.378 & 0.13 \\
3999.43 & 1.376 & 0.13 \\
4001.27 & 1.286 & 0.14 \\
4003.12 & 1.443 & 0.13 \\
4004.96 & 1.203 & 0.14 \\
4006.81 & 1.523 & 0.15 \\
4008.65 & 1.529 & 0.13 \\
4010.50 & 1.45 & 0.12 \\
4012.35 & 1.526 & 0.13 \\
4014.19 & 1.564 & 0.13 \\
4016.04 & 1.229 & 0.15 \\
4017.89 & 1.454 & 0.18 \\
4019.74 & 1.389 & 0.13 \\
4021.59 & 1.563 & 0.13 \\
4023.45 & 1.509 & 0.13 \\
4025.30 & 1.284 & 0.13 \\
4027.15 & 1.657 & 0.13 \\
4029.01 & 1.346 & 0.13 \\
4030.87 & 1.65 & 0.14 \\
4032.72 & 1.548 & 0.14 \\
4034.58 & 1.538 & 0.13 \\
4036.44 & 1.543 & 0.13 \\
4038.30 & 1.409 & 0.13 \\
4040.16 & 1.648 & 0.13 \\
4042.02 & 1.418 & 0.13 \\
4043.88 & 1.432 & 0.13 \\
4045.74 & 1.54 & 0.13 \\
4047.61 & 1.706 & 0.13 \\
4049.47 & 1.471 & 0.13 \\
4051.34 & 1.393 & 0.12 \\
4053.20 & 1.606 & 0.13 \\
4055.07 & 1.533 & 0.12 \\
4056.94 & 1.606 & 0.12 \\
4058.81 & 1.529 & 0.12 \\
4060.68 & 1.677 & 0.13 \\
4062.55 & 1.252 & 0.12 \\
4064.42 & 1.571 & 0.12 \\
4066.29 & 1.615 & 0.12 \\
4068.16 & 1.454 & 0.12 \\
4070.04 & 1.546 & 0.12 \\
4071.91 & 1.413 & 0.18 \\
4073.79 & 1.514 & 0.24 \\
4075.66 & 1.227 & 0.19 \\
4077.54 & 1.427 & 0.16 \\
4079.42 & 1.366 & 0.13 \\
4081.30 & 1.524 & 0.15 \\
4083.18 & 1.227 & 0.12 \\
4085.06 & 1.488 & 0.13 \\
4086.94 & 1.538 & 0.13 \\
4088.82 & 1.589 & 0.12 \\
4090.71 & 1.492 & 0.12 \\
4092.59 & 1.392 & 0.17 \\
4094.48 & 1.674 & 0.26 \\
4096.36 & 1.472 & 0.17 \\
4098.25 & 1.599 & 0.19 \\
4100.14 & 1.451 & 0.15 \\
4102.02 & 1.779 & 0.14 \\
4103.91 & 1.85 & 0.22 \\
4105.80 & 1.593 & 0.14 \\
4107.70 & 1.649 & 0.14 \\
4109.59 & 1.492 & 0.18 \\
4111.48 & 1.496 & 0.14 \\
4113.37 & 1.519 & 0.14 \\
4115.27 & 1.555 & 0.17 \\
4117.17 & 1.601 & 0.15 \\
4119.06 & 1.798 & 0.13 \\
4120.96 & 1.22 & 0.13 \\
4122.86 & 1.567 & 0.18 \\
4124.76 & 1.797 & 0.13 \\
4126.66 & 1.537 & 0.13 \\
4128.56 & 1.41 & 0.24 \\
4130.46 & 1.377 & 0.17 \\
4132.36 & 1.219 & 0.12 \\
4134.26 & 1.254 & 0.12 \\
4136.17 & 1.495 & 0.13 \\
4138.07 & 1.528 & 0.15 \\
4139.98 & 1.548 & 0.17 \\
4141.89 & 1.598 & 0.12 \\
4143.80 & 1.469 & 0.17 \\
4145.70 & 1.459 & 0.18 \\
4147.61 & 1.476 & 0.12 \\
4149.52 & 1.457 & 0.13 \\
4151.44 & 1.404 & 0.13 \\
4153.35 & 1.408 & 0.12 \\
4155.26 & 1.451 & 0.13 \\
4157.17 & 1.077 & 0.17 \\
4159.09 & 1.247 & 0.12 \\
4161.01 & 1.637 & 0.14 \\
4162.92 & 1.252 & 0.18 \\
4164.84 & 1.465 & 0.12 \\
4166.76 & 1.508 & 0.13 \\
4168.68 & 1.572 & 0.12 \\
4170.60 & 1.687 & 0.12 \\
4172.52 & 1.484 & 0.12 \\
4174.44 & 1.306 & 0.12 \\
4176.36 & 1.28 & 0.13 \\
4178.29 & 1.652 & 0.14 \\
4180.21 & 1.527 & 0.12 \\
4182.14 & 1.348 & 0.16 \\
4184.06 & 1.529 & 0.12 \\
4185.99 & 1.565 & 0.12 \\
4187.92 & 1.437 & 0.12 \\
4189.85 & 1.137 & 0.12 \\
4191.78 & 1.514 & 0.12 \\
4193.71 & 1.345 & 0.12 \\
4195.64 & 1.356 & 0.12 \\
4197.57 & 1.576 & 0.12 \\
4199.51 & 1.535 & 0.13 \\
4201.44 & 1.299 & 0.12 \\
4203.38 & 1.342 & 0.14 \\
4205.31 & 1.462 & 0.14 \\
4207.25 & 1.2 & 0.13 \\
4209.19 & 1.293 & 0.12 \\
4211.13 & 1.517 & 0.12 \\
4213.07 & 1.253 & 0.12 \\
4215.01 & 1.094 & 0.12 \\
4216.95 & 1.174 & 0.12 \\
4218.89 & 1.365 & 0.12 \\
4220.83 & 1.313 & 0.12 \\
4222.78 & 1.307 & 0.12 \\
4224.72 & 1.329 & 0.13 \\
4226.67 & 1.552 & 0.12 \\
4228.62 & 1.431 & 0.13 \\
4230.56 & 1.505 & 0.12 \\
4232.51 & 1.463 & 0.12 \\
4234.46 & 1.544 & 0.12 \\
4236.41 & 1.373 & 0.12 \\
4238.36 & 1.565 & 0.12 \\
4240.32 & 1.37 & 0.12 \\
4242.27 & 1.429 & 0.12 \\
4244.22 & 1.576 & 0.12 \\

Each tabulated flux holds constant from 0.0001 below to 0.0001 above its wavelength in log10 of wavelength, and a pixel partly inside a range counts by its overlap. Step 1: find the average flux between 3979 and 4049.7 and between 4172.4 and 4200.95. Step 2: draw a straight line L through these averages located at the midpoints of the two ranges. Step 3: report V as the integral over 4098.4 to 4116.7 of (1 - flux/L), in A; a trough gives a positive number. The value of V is -1.75 A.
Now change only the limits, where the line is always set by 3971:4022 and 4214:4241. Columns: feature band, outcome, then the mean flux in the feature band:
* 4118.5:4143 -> -1.14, 1.48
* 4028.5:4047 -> -0.84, 1.51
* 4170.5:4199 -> -0.91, 1.44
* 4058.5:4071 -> -0.70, 1.52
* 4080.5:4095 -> -0.54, 1.48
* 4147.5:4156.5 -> -0.09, 1.42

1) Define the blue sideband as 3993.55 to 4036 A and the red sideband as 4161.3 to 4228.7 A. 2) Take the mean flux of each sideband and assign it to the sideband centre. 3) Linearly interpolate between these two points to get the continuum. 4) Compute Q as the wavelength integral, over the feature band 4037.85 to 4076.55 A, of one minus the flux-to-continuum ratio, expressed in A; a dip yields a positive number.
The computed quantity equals -1.57 A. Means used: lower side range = 1.46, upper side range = 1.4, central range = 1.5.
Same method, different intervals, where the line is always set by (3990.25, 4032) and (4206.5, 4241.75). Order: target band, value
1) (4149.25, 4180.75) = -0.9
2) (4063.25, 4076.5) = -0.4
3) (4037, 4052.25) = -0.6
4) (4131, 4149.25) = -0.6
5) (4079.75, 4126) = -4.4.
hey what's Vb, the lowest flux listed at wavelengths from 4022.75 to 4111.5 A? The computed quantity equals 1.227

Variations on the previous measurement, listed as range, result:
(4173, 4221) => 1.094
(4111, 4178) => 1.077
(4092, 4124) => 1.22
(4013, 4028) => 1.229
